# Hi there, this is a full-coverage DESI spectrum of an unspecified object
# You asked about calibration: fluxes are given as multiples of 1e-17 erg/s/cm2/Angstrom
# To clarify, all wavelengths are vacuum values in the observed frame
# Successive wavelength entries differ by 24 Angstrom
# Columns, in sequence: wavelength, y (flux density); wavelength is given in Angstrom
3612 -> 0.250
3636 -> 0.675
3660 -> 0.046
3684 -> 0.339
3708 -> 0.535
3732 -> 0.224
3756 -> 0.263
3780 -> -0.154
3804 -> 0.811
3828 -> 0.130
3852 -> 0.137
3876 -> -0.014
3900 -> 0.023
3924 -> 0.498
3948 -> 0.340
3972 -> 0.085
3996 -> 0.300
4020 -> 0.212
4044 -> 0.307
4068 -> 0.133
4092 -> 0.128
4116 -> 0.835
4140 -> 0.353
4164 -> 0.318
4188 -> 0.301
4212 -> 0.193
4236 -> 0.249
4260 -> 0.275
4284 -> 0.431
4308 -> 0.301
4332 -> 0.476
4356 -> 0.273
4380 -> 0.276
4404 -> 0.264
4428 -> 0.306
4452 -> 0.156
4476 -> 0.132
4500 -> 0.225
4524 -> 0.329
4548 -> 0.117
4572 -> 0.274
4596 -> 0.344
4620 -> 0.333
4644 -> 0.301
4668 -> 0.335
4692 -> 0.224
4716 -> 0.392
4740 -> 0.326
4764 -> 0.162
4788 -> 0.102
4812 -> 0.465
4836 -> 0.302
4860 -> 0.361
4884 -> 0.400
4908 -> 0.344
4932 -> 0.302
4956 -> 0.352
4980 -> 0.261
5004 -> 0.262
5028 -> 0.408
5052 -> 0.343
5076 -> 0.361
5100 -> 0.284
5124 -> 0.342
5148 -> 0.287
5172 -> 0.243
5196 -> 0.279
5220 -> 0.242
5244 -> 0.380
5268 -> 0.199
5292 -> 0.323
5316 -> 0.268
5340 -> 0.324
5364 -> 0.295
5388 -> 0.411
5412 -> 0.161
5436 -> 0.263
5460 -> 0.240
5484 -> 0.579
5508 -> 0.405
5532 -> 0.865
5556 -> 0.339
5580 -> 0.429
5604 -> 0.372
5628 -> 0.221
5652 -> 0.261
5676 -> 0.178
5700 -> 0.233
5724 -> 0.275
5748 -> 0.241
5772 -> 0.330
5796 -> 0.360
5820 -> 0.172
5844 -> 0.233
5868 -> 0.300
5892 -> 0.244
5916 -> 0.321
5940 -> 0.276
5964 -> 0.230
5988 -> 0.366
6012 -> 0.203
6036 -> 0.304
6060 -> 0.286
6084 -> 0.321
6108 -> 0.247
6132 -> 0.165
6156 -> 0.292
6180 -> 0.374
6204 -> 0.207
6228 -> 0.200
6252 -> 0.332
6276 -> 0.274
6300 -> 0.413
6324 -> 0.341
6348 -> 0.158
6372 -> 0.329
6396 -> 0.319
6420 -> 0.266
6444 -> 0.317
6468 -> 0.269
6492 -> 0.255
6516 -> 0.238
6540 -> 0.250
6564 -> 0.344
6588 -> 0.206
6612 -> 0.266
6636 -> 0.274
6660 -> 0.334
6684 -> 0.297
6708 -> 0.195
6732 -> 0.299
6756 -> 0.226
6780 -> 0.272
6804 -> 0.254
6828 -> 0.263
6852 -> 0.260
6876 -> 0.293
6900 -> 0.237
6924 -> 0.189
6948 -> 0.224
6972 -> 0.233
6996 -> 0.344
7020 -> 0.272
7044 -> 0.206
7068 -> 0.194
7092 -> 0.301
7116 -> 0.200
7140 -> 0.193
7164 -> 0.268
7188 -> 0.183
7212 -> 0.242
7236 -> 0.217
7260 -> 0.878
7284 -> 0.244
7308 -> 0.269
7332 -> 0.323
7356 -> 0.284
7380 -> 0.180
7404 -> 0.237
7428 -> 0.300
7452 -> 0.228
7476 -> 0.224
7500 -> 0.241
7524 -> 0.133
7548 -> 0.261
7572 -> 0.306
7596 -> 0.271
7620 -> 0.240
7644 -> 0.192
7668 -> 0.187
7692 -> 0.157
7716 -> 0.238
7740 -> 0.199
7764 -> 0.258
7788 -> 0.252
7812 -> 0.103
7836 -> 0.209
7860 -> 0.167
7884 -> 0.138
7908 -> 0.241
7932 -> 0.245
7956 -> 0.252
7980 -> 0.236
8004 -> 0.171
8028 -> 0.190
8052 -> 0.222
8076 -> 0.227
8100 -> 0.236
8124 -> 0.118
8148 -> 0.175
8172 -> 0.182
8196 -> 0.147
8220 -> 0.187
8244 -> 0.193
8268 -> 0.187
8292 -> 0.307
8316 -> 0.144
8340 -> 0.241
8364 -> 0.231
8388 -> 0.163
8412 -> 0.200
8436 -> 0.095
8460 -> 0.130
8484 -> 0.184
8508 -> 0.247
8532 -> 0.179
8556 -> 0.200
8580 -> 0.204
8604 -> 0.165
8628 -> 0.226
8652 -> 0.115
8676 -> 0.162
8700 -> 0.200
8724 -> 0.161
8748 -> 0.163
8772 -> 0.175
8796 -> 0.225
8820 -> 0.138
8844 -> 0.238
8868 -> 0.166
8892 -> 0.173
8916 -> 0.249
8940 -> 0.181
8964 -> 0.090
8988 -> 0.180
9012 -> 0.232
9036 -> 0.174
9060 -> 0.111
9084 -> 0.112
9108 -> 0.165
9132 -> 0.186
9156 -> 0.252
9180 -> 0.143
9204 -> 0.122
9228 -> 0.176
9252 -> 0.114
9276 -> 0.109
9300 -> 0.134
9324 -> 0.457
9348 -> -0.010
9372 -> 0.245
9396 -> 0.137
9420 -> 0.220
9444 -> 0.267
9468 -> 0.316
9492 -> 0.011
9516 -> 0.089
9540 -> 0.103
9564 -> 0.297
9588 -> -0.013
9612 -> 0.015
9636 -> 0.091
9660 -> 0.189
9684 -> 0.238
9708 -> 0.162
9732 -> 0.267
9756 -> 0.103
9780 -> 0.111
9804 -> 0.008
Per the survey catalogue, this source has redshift 0.11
